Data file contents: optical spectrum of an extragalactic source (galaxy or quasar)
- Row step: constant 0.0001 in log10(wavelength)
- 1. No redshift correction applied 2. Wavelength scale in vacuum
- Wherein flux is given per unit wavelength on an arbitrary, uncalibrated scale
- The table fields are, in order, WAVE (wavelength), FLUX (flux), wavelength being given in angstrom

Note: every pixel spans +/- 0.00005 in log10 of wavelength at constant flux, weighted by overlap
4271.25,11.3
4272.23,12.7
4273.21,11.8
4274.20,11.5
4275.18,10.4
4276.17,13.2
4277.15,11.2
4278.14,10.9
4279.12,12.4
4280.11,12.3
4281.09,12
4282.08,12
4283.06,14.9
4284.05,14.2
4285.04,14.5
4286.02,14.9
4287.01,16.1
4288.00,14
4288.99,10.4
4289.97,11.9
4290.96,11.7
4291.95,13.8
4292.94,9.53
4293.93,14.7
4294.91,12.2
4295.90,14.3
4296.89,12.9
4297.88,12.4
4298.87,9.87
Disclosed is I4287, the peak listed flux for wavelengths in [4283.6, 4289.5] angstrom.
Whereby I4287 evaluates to 16.1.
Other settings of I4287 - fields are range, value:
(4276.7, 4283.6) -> 14.9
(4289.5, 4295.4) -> 14.7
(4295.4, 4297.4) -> 14.3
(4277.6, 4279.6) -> 12.4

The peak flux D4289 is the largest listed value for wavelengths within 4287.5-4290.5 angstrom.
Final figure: 14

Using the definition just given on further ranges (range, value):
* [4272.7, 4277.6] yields 13.2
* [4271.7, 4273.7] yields 12.7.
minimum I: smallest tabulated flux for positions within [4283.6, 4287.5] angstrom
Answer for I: 14.2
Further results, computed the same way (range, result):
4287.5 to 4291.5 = 10.4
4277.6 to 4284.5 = 10.9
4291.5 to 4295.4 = 9.53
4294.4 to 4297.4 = 12.2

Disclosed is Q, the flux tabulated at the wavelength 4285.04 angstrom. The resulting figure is 14.5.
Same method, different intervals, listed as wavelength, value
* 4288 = 14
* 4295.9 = 14.3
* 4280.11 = 12.3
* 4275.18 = 10.4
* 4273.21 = 11.8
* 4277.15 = 11.2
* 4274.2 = 11.5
